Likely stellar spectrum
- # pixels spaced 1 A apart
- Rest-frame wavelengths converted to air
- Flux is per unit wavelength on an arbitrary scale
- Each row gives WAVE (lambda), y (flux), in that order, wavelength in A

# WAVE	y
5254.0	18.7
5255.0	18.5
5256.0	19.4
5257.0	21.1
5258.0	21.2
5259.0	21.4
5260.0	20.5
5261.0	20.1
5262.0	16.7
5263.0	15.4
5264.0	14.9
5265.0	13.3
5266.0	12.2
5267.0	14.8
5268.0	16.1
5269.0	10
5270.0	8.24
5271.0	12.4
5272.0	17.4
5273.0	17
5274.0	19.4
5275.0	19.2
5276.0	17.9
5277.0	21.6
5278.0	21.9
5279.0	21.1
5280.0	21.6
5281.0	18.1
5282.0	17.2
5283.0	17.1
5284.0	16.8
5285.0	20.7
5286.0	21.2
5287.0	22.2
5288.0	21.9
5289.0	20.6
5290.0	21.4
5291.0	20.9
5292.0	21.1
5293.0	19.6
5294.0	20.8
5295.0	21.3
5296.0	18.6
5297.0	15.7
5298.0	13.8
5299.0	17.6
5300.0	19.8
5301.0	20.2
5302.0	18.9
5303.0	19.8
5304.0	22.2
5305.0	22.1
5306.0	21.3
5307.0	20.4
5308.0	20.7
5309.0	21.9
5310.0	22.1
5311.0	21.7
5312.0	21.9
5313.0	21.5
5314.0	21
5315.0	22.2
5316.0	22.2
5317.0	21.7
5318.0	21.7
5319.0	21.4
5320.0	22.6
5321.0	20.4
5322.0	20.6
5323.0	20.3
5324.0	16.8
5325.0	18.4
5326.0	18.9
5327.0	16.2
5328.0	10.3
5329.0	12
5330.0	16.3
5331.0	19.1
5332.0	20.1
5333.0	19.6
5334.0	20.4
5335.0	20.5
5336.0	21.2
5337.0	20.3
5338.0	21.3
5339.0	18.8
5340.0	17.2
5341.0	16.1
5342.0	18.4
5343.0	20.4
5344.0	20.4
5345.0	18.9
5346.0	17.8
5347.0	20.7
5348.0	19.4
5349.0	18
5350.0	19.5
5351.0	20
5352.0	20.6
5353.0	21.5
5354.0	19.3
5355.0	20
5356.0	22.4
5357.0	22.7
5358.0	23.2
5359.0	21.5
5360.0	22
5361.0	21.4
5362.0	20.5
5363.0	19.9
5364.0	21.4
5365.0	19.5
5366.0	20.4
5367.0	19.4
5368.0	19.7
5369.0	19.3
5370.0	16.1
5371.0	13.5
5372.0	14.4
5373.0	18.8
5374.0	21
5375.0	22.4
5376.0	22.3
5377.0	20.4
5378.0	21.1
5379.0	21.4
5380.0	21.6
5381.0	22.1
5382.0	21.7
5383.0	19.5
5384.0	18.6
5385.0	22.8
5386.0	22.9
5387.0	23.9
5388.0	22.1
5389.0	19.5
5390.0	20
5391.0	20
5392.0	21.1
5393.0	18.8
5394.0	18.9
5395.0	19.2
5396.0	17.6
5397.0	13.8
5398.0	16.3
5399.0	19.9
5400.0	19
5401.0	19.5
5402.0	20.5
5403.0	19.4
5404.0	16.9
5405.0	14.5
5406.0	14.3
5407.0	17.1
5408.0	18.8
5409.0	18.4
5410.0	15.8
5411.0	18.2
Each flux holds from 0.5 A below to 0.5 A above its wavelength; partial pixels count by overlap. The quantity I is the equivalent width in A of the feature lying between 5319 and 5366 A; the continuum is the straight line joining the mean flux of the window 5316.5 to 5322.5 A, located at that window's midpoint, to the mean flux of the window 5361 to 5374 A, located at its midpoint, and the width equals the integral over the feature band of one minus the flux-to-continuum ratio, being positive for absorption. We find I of 1.3 A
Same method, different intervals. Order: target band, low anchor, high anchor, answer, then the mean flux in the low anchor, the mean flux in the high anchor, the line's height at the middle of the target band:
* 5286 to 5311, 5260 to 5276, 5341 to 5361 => -4.47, 15.4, 20.3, 17.2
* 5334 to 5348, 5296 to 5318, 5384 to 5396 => 0.73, 20.4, 20.6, 20.5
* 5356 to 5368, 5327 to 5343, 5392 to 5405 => -1.91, 18.1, 18.3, 18.2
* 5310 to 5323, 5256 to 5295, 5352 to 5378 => -1.61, 18.3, 20.1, 19.2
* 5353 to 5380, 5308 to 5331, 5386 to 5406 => -1.36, 19.7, 19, 19.2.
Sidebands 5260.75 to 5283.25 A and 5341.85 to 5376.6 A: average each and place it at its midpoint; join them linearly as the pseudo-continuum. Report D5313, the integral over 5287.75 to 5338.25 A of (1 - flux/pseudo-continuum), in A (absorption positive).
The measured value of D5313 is -4.73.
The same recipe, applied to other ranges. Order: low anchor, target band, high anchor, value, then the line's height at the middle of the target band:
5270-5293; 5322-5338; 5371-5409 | 0.92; 19.3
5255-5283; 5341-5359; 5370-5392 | -0.49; 19.6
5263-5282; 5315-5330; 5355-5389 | -0.27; 18.5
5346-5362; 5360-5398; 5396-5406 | -1.75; 19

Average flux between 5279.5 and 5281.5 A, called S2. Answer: 19.9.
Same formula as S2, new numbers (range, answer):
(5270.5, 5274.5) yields 16.5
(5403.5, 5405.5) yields 15.7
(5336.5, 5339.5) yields 20.1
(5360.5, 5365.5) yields 20.5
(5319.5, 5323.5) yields 21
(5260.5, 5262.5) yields 18.4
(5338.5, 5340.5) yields 18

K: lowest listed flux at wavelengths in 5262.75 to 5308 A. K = 8.24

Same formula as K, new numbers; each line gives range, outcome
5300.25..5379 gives 10.3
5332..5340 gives 17.2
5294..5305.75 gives 13.8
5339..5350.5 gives 16.1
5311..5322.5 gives 20.4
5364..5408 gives 13.5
